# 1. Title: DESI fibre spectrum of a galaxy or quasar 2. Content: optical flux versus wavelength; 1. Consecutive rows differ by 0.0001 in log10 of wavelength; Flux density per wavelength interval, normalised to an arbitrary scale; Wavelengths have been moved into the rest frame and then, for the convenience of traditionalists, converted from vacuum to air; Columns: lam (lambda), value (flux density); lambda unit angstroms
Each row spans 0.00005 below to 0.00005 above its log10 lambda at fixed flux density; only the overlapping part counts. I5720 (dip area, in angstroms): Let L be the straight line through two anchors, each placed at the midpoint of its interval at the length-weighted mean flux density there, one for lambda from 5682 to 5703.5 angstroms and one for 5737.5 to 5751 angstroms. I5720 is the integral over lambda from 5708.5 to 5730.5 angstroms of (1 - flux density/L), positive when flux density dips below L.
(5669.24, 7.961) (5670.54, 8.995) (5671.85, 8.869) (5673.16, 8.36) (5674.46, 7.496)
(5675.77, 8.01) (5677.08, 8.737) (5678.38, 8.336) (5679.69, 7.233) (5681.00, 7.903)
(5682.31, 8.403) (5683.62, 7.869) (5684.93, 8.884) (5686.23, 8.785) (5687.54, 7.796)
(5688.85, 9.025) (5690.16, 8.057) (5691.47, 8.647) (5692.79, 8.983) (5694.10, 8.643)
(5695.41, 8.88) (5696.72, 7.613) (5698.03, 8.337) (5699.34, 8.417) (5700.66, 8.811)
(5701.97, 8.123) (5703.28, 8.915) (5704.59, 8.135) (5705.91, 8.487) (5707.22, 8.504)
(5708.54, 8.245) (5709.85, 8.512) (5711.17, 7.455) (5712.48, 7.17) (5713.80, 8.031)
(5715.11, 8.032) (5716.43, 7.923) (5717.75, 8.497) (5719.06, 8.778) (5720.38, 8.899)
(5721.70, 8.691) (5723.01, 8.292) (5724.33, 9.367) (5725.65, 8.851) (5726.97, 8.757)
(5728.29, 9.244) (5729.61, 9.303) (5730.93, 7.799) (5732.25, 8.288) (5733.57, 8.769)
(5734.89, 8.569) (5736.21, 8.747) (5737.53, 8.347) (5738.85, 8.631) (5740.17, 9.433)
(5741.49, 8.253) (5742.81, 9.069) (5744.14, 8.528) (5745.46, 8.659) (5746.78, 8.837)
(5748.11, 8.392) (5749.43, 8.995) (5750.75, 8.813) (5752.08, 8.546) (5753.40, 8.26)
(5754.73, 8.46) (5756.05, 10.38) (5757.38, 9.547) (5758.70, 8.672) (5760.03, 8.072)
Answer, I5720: 0.4 angstroms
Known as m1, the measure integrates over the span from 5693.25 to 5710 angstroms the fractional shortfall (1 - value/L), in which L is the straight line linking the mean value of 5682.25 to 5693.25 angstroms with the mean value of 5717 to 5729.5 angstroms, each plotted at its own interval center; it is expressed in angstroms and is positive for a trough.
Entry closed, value 0.4 angstroms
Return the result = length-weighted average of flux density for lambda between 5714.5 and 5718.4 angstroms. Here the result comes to 8.14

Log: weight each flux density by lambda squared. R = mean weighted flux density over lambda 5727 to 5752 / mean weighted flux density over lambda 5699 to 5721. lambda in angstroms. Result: 1.06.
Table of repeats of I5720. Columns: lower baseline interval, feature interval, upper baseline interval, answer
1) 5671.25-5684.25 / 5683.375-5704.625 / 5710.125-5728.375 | -0.7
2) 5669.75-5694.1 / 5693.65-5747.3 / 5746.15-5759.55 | 0.8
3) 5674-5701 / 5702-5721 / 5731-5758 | 0.6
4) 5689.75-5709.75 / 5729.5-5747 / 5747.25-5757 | 0.2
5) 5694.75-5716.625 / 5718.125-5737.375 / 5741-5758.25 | -0.5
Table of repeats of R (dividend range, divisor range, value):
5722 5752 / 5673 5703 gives 1.07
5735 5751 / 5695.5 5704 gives 1.05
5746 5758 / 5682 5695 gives 1.07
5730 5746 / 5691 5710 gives 1.03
